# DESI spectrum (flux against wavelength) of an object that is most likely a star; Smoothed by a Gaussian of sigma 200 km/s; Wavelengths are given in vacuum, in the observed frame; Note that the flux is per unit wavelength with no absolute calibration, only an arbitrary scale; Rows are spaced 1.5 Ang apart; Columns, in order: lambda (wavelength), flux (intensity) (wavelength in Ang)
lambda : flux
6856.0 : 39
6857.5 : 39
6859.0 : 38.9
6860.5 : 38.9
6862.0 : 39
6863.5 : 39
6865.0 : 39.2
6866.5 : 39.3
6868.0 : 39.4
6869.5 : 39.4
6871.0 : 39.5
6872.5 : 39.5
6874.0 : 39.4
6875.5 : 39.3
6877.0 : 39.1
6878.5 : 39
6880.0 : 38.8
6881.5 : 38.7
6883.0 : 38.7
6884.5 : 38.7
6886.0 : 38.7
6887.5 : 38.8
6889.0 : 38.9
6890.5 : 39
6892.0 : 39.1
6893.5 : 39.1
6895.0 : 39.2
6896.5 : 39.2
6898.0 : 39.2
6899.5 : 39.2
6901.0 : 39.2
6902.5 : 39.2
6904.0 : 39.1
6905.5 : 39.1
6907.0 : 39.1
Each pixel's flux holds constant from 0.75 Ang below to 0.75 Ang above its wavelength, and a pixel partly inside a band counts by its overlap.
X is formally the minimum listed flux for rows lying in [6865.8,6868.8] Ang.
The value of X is 39.3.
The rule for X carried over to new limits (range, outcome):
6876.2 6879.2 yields 39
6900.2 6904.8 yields 39.1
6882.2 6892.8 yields 38.7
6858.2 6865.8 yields 38.9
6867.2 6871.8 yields 39.4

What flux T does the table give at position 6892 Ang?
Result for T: 39.1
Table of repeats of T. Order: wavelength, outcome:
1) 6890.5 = 39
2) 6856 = 39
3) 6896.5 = 39.2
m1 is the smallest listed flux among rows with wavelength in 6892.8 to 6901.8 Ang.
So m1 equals 39.1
